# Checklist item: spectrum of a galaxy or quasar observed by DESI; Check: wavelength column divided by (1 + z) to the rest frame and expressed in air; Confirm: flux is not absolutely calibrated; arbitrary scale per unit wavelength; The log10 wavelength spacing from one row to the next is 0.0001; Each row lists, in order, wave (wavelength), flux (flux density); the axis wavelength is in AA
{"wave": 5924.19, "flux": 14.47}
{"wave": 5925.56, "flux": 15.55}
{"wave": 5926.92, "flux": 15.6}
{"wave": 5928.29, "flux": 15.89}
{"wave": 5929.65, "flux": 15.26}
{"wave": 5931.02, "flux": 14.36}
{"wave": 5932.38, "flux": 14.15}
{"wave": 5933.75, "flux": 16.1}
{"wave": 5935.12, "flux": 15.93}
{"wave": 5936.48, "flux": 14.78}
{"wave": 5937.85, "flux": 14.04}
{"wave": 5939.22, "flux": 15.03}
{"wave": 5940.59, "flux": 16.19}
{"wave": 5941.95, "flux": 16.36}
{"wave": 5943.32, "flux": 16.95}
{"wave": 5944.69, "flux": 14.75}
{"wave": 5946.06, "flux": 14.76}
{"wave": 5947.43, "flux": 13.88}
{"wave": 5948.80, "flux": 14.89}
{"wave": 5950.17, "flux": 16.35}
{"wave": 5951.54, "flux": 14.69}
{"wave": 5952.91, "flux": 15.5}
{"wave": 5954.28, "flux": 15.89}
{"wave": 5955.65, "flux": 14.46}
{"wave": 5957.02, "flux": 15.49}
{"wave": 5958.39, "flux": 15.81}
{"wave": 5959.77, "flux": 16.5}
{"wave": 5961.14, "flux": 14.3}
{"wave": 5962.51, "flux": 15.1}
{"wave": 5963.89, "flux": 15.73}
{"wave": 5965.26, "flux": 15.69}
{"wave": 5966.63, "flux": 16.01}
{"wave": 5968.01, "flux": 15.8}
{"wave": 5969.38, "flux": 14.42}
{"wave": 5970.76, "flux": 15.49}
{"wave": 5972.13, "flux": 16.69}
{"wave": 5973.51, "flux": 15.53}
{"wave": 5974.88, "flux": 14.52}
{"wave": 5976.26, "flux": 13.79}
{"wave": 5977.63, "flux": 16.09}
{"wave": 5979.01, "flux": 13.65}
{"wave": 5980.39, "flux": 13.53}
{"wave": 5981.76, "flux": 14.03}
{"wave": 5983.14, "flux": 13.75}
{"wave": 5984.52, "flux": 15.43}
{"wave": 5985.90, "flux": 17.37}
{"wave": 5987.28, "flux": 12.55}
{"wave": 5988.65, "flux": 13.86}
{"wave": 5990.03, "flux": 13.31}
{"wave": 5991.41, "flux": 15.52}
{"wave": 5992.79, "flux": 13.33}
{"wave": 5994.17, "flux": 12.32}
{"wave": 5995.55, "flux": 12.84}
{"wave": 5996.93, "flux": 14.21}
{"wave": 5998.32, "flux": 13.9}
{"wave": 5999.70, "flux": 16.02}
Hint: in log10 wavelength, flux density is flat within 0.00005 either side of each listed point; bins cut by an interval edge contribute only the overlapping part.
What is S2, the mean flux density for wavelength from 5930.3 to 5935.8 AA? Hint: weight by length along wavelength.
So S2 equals 15.1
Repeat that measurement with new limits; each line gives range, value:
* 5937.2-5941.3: 15.1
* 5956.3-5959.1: 15.6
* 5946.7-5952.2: 14.9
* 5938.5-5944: 16.1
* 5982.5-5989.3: 14.6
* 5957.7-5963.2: 15.4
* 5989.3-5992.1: 14.4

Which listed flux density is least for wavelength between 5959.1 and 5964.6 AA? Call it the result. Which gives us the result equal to 14.3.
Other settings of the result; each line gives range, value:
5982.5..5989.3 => 12.55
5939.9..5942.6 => 16.19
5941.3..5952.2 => 13.88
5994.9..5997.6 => 12.84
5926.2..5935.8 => 14.15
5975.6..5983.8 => 13.53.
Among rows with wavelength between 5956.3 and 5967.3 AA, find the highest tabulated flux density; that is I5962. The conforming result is 16.5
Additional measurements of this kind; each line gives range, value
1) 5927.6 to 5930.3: 15.89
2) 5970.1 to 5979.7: 16.69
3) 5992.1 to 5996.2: 13.33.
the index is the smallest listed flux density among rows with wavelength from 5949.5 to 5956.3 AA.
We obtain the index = 14.46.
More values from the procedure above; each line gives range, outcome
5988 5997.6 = 12.32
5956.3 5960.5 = 15.49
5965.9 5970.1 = 14.42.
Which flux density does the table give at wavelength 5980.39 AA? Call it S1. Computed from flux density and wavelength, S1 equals 13.53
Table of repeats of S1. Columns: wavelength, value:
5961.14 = 14.3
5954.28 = 15.89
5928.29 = 15.89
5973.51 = 15.53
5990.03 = 13.31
